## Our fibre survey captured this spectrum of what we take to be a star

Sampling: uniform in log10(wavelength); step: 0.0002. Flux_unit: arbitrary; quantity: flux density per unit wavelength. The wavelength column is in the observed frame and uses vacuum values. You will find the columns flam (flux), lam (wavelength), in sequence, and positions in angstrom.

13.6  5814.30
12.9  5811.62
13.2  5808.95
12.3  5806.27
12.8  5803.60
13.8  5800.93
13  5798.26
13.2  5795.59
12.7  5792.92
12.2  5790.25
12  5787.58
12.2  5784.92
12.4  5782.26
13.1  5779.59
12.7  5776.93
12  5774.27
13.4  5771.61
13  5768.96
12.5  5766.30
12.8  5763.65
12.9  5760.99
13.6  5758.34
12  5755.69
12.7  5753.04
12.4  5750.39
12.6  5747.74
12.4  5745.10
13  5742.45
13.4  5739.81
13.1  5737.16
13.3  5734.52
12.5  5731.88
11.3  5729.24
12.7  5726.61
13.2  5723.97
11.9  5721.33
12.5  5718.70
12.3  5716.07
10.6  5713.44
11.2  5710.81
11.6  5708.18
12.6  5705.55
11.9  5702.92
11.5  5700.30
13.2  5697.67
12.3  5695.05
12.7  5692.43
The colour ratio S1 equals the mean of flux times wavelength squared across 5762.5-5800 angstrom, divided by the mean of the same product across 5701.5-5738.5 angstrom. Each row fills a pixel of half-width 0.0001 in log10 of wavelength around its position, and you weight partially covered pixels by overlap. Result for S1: 1.1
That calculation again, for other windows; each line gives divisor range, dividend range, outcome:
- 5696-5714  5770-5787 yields 1.09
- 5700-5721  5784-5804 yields 1.11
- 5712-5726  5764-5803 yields 1.07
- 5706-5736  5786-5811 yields 1.08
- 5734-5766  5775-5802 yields 1.00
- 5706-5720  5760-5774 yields 1.12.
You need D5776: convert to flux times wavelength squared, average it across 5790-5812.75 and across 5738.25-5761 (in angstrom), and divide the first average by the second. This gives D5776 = 1.03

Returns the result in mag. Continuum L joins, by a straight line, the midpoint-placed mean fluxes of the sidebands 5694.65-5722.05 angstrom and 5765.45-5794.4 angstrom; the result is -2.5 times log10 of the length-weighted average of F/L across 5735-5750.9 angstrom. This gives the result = -0.05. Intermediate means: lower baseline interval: 12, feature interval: 12.9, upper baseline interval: 12.6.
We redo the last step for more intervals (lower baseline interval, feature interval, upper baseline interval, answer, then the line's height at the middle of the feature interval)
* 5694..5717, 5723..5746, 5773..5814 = -0.052 mag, 12.2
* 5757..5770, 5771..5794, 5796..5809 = 0.042 mag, 13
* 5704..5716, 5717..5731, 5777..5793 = -0.053 mag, 11.7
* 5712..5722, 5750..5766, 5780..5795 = -0.051 mag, 12.2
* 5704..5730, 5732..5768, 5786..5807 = -0.043 mag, 12.3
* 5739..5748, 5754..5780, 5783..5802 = -0.001 mag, 12.8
